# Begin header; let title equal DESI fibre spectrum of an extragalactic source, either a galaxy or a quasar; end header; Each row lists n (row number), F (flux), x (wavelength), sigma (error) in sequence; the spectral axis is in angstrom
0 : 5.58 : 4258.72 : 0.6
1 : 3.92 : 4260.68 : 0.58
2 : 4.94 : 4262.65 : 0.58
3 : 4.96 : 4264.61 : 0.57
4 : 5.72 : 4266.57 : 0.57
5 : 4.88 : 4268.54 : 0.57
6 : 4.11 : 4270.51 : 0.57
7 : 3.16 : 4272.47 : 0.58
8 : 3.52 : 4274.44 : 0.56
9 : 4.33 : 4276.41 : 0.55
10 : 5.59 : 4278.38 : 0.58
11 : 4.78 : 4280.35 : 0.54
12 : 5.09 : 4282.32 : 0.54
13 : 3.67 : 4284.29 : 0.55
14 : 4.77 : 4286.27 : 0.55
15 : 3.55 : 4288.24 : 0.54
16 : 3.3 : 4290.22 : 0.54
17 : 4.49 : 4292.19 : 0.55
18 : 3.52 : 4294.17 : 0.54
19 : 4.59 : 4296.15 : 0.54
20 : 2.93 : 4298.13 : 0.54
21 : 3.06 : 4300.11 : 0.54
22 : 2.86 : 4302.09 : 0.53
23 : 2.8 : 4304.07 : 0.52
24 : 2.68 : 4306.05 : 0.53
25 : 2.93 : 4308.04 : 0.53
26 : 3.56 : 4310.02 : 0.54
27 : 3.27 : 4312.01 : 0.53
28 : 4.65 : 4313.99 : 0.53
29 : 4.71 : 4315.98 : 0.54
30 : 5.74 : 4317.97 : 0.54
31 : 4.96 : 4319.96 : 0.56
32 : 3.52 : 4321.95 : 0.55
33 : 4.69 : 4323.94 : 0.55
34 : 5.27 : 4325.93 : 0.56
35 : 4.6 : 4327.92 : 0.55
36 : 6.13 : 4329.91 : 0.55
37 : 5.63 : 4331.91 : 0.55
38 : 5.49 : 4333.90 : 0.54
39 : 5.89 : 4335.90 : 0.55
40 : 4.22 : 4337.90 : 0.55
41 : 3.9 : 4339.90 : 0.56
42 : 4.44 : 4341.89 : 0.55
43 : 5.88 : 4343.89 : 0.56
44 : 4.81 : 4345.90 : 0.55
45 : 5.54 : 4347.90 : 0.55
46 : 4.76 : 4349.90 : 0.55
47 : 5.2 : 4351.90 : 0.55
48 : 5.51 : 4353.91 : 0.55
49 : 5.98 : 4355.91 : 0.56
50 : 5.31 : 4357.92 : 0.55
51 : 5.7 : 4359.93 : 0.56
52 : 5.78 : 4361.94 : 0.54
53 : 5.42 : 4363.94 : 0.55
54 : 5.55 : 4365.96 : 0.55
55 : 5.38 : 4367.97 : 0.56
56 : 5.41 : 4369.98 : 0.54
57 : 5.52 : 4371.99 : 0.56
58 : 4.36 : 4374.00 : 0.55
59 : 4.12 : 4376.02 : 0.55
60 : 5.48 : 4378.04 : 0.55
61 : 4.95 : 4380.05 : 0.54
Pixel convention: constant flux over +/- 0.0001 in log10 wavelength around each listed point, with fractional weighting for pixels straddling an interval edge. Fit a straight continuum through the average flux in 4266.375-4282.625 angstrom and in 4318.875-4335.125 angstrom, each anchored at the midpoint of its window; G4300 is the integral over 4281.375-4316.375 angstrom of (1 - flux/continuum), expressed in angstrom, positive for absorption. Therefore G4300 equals 7.9 angstrom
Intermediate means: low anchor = 4.5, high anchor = 5.05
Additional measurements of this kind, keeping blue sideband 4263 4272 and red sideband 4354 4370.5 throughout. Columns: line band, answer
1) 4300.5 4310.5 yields 4.3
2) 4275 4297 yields 2.9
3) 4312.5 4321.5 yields 0.7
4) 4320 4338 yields 0.8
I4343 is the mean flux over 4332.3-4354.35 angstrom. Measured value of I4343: 5.06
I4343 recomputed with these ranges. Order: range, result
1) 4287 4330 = 3.95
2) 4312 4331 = 4.84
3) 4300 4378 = 4.78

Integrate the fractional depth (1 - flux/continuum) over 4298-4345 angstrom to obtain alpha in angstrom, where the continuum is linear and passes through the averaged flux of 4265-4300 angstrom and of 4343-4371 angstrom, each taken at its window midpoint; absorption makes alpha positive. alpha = 5.1 angstrom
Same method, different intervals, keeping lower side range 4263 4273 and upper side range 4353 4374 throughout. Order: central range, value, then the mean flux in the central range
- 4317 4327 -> 0.59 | 4.83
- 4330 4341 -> 0.29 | 5.11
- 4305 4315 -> 3.21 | 3.42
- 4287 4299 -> 2.75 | 3.76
